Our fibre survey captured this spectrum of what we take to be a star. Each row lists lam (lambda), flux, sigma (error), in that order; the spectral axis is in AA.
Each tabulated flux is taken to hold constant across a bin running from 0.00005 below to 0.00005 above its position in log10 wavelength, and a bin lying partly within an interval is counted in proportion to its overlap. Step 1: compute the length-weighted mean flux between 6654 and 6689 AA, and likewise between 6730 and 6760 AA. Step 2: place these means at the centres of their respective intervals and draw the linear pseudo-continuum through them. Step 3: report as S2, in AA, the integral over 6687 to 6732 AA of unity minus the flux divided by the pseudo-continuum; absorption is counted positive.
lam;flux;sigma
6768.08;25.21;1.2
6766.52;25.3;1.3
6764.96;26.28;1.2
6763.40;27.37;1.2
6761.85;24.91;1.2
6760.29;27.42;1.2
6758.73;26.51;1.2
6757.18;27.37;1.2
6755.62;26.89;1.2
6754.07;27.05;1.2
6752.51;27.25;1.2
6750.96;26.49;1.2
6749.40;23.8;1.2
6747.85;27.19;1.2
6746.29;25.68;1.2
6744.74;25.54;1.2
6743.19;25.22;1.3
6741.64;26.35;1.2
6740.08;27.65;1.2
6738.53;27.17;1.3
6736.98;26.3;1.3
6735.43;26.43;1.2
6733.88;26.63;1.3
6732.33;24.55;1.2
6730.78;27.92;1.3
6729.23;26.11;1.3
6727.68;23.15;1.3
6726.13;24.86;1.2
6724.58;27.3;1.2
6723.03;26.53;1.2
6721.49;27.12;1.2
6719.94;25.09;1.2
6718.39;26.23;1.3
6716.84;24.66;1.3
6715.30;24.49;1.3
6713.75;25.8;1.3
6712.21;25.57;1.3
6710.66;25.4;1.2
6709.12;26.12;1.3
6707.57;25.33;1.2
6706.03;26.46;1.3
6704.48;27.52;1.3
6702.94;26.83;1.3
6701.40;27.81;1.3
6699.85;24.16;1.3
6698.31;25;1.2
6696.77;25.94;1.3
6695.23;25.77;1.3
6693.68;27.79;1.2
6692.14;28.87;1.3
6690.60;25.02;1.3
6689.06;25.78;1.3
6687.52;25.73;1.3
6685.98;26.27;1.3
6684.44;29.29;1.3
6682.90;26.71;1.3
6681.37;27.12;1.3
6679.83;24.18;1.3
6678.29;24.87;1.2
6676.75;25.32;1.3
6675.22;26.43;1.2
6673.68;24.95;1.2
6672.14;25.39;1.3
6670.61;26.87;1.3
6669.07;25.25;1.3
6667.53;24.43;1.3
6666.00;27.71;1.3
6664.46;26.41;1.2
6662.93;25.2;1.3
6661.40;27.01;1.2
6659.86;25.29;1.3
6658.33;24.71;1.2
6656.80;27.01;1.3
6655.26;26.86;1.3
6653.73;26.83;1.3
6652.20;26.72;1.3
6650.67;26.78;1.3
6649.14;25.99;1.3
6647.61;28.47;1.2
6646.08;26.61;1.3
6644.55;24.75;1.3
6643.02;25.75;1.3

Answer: 0.4 AA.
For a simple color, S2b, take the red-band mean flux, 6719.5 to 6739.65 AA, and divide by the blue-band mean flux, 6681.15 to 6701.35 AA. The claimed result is 0.99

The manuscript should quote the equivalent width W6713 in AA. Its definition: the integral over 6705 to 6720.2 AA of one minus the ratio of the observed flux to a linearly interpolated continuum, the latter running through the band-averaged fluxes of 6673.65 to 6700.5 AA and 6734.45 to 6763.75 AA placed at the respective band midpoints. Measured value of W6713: 0.40 AA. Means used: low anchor 26.1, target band 25.6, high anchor 26.4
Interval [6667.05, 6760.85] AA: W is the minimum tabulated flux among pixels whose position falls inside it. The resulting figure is 23.15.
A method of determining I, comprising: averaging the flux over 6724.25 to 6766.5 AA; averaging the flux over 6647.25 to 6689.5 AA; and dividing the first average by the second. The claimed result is 1.00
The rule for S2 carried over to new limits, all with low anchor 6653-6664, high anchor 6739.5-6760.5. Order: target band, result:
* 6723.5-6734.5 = 0.2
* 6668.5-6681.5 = 0.3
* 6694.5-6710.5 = 0.1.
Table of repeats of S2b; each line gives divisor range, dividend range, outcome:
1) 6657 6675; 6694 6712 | 1.01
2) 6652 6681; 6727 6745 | 1.01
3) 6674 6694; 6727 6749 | 0.99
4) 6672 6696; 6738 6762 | 1.01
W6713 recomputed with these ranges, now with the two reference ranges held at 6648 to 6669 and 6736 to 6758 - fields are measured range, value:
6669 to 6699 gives 0.2 AA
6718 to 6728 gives 0.2 AA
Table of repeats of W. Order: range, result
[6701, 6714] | 25.33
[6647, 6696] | 24.18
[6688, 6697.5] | 25.02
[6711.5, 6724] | 24.49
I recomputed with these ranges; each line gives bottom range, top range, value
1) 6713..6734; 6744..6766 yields 1.03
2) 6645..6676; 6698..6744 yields 0.99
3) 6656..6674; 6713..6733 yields 0.99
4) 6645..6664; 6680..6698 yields 1.01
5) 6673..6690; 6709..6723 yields 0.98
